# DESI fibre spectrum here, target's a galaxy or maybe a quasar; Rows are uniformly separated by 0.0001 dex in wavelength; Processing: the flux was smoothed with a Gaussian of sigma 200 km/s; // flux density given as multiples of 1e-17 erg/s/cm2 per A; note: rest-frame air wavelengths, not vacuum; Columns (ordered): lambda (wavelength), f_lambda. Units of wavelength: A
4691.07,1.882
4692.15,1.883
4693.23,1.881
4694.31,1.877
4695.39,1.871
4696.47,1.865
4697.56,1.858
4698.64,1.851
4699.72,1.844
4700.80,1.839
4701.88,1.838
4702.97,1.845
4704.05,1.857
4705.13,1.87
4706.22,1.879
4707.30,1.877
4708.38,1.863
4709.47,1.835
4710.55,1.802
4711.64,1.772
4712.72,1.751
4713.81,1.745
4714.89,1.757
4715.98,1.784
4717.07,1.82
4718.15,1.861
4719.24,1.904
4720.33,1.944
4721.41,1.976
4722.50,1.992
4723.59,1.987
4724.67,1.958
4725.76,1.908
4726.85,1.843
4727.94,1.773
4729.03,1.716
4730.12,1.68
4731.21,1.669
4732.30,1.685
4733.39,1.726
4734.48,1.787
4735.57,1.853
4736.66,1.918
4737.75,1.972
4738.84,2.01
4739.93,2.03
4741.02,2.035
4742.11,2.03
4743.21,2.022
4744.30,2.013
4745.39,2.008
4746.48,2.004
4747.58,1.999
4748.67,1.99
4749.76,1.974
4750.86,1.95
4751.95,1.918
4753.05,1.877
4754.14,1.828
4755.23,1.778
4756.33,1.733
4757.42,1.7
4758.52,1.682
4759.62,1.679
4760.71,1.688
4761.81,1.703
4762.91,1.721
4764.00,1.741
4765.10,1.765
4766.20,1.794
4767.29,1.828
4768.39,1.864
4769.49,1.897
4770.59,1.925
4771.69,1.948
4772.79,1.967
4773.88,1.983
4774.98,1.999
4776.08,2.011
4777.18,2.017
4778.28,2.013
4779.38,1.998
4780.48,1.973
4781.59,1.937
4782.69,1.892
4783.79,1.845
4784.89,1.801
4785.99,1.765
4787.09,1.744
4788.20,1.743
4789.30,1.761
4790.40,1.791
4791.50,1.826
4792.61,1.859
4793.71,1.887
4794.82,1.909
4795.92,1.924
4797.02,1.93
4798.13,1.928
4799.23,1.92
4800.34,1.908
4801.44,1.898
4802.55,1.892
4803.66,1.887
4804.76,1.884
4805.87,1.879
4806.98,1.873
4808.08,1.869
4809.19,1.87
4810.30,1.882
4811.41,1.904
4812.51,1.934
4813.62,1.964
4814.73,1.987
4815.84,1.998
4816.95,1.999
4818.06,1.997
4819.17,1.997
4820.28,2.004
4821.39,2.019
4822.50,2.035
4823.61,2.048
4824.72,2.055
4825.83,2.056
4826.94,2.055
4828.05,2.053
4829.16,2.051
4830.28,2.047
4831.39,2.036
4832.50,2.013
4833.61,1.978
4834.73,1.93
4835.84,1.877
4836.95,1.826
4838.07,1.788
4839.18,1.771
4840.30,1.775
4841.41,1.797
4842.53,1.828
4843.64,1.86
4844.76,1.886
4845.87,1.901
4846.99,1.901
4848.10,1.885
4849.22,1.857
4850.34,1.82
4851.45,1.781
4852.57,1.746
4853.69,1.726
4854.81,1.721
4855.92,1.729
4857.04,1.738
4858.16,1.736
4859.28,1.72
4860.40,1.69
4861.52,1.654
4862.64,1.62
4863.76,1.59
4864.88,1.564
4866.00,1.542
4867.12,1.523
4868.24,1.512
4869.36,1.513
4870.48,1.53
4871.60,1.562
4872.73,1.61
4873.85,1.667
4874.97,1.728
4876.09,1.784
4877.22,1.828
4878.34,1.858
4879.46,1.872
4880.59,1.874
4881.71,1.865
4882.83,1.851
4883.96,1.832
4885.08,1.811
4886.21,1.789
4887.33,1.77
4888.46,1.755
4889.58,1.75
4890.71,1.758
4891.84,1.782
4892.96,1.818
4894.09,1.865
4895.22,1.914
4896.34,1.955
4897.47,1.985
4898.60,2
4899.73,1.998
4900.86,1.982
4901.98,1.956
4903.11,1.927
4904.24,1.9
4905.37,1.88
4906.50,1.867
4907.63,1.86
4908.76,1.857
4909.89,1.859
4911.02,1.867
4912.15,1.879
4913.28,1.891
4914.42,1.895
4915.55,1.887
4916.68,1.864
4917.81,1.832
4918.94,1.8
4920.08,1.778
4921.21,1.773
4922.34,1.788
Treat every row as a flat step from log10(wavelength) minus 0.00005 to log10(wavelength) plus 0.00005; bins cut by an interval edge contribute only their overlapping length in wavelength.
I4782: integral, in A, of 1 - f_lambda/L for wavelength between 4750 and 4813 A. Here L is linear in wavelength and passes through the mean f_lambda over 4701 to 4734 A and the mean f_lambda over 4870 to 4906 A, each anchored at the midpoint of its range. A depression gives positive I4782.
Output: -1.1 A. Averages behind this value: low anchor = 1.83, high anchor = 1.83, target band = 1.86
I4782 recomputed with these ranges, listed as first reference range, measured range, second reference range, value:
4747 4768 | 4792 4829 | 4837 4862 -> -3.2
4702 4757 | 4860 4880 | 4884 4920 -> 2.4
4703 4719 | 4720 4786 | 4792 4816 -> -0.8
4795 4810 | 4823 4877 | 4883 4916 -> 2.6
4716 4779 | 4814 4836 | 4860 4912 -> -2.3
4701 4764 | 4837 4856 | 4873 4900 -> 0.3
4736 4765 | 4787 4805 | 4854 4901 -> -0.3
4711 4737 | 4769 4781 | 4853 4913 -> -1.1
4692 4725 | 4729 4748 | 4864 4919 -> -0.5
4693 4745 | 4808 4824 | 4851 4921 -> -1.3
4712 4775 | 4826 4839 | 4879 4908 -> -0.7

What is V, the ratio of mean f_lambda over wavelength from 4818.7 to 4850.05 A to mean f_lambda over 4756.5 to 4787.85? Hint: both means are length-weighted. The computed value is 1.0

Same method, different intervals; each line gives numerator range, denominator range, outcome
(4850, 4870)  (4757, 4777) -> 0.91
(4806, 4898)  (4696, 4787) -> 0.98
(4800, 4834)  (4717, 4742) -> 1.05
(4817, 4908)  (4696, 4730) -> 0.99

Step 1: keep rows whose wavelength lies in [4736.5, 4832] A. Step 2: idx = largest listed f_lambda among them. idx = 2.056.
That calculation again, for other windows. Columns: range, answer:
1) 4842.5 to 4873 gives 1.901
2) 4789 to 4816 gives 1.998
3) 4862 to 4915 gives 2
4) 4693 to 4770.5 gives 2.035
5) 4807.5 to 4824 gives 2.048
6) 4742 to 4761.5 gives 2.03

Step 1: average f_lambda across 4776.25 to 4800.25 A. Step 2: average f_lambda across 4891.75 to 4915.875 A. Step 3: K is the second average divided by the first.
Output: 1.0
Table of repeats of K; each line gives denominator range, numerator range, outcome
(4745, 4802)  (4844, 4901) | 0.94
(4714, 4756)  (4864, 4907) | 0.94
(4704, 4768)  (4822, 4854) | 1.03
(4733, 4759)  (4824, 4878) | 0.94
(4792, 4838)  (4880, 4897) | 0.94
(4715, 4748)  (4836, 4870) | 0.92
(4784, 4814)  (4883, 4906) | 1.00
